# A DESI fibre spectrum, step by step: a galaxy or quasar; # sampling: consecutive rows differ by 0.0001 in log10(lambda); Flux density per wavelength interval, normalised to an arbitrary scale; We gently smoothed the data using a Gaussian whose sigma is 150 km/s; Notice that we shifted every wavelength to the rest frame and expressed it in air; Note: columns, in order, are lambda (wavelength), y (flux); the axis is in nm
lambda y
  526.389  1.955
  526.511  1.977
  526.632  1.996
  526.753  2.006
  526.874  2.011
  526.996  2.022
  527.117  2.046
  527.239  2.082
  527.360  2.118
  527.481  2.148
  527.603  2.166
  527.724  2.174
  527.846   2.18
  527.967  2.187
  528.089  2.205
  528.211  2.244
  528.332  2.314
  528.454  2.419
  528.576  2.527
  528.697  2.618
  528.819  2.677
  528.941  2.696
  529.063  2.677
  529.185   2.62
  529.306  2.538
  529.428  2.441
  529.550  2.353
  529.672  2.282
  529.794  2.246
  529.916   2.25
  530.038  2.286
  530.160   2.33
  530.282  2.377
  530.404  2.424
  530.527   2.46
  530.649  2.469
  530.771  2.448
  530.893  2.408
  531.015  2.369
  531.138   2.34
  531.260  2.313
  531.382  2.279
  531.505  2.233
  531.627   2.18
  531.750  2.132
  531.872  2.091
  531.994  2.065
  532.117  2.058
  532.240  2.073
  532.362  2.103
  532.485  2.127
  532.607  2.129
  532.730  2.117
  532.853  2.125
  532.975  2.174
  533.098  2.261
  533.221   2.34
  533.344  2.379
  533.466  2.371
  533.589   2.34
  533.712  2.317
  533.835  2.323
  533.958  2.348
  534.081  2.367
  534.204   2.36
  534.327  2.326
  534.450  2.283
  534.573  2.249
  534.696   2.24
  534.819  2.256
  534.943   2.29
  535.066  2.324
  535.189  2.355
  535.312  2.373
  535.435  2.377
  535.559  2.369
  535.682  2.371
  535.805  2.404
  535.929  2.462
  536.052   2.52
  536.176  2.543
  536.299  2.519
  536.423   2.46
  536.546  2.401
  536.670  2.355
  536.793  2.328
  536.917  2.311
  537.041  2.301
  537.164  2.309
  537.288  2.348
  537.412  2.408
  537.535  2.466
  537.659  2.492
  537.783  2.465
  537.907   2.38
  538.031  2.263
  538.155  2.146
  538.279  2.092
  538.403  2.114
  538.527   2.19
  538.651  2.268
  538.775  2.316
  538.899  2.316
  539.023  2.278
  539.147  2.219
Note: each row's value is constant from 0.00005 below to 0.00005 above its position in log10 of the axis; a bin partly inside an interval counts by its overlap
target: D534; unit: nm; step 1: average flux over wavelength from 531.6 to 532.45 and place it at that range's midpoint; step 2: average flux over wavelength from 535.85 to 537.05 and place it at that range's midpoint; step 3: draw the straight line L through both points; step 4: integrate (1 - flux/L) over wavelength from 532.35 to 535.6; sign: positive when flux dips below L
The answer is -0.06 nm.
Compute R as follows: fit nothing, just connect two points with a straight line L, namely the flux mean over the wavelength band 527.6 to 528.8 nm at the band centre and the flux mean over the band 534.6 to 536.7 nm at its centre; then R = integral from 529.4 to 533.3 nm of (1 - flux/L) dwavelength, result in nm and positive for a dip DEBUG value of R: 0.15 nm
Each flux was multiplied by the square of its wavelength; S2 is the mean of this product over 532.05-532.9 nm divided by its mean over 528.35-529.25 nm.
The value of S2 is 0.8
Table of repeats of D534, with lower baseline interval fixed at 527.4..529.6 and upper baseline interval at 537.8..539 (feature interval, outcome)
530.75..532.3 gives 0.08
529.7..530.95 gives 0.00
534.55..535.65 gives -0.01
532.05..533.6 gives 0.09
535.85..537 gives -0.08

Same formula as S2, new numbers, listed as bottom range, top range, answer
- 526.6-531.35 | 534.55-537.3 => 1.05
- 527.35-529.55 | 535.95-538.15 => 1.04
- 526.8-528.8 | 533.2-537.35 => 1.09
